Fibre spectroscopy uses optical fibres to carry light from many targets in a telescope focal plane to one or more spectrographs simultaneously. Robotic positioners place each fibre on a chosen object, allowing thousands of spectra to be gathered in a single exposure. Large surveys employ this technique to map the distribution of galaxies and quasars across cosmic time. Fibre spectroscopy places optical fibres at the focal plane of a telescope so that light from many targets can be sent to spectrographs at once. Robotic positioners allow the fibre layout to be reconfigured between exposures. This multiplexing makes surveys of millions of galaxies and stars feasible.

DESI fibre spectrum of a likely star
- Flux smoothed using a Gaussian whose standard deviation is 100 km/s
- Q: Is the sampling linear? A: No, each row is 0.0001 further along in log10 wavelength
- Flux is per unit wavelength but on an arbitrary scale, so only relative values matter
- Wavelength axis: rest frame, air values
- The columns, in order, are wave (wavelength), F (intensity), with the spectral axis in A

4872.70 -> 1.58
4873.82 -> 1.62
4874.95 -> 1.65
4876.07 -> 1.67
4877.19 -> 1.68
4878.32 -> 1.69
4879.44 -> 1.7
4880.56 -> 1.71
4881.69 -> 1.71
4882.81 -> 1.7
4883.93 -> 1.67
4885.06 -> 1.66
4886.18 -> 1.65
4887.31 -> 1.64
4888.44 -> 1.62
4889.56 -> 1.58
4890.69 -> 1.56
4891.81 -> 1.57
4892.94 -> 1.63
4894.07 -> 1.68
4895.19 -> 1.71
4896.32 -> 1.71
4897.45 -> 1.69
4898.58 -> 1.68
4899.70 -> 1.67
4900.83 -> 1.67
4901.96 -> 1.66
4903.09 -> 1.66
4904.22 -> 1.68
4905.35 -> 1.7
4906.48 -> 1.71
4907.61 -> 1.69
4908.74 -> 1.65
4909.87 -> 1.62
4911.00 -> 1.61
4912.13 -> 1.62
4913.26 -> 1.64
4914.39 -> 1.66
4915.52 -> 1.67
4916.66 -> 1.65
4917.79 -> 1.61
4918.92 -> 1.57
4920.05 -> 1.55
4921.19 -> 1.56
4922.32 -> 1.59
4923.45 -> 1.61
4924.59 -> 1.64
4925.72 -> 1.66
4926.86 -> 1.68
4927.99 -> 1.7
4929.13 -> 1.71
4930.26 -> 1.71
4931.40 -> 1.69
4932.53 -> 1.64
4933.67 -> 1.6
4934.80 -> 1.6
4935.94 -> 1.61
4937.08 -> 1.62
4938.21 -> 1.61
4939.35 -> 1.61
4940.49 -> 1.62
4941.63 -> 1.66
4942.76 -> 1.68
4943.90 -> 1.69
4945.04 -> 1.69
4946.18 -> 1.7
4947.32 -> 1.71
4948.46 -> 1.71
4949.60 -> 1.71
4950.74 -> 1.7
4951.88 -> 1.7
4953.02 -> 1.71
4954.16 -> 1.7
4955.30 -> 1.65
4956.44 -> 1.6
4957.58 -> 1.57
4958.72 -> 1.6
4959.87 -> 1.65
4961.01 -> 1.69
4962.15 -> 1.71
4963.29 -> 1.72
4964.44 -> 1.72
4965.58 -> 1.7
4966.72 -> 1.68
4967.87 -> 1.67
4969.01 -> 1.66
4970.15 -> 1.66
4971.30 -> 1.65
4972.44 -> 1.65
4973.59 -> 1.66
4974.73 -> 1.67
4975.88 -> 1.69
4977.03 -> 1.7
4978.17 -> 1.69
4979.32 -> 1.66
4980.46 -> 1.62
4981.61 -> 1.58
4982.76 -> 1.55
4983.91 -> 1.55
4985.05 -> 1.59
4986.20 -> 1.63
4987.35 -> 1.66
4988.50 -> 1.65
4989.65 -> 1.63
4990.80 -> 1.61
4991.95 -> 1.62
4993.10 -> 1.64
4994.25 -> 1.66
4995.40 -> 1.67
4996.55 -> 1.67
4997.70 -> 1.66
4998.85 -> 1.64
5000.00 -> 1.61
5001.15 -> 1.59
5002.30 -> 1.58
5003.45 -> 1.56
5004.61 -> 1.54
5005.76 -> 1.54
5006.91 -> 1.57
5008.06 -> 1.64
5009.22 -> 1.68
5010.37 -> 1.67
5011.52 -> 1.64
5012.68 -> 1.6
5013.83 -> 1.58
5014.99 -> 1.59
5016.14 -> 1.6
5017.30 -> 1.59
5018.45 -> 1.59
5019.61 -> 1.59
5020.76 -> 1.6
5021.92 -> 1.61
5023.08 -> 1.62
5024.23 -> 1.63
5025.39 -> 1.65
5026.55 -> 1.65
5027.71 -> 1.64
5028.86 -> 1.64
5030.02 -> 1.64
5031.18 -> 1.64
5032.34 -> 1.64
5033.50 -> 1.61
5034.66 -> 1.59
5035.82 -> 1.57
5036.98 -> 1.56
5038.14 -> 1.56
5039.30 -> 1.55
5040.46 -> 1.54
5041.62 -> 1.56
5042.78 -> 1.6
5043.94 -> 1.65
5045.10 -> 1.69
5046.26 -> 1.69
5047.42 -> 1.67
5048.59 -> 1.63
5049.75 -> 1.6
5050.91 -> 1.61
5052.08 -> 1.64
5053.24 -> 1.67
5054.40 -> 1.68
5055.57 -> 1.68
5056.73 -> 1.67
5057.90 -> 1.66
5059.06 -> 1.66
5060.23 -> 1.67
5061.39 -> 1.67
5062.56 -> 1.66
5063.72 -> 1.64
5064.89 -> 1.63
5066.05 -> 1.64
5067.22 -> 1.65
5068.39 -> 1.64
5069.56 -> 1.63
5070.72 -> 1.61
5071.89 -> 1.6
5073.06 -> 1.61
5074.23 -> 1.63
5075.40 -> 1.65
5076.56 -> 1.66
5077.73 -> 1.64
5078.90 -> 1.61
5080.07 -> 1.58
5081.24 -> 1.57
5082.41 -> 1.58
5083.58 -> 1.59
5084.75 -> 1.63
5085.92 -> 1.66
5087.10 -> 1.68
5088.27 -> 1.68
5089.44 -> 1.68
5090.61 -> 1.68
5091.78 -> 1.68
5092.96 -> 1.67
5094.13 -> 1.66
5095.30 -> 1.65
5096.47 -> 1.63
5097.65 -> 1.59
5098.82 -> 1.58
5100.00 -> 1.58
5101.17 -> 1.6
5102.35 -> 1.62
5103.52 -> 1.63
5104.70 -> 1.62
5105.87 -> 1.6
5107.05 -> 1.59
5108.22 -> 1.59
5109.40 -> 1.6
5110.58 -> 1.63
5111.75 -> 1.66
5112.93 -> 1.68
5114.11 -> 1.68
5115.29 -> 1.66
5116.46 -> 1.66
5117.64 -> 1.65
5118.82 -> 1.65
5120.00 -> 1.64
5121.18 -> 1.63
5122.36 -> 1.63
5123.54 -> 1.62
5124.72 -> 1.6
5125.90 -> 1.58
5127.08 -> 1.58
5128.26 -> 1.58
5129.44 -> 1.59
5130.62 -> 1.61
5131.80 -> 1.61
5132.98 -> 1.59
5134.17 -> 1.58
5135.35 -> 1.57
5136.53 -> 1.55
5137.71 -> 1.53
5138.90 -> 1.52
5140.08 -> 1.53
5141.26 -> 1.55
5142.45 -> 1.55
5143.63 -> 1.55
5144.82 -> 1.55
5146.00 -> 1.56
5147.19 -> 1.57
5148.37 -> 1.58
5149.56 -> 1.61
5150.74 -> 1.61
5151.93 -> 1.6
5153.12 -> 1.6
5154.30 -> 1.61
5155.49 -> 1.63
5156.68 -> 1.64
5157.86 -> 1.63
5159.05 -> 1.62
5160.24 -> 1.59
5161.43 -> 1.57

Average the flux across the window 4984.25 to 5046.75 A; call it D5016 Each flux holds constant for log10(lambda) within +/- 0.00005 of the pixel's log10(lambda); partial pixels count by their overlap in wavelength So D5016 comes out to 1.61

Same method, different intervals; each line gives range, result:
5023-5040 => 1.61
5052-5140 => 1.63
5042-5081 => 1.64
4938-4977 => 1.67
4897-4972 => 1.66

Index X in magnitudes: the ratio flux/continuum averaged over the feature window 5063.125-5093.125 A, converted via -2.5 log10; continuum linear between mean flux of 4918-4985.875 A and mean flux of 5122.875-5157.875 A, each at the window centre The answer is -0.02 mag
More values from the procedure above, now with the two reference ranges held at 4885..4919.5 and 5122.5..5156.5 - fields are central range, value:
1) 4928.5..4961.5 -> -0.02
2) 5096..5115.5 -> -0.02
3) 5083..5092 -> -0.04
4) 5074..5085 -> -0.01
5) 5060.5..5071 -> -0.03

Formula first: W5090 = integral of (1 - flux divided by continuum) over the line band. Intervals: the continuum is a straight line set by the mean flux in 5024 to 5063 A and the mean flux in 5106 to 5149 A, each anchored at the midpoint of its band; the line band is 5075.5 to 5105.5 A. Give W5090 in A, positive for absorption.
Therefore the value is -0.3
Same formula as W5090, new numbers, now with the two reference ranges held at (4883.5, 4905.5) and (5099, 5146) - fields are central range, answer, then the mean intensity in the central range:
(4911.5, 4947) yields 0.1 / 1.64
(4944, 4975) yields -0.7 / 1.68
